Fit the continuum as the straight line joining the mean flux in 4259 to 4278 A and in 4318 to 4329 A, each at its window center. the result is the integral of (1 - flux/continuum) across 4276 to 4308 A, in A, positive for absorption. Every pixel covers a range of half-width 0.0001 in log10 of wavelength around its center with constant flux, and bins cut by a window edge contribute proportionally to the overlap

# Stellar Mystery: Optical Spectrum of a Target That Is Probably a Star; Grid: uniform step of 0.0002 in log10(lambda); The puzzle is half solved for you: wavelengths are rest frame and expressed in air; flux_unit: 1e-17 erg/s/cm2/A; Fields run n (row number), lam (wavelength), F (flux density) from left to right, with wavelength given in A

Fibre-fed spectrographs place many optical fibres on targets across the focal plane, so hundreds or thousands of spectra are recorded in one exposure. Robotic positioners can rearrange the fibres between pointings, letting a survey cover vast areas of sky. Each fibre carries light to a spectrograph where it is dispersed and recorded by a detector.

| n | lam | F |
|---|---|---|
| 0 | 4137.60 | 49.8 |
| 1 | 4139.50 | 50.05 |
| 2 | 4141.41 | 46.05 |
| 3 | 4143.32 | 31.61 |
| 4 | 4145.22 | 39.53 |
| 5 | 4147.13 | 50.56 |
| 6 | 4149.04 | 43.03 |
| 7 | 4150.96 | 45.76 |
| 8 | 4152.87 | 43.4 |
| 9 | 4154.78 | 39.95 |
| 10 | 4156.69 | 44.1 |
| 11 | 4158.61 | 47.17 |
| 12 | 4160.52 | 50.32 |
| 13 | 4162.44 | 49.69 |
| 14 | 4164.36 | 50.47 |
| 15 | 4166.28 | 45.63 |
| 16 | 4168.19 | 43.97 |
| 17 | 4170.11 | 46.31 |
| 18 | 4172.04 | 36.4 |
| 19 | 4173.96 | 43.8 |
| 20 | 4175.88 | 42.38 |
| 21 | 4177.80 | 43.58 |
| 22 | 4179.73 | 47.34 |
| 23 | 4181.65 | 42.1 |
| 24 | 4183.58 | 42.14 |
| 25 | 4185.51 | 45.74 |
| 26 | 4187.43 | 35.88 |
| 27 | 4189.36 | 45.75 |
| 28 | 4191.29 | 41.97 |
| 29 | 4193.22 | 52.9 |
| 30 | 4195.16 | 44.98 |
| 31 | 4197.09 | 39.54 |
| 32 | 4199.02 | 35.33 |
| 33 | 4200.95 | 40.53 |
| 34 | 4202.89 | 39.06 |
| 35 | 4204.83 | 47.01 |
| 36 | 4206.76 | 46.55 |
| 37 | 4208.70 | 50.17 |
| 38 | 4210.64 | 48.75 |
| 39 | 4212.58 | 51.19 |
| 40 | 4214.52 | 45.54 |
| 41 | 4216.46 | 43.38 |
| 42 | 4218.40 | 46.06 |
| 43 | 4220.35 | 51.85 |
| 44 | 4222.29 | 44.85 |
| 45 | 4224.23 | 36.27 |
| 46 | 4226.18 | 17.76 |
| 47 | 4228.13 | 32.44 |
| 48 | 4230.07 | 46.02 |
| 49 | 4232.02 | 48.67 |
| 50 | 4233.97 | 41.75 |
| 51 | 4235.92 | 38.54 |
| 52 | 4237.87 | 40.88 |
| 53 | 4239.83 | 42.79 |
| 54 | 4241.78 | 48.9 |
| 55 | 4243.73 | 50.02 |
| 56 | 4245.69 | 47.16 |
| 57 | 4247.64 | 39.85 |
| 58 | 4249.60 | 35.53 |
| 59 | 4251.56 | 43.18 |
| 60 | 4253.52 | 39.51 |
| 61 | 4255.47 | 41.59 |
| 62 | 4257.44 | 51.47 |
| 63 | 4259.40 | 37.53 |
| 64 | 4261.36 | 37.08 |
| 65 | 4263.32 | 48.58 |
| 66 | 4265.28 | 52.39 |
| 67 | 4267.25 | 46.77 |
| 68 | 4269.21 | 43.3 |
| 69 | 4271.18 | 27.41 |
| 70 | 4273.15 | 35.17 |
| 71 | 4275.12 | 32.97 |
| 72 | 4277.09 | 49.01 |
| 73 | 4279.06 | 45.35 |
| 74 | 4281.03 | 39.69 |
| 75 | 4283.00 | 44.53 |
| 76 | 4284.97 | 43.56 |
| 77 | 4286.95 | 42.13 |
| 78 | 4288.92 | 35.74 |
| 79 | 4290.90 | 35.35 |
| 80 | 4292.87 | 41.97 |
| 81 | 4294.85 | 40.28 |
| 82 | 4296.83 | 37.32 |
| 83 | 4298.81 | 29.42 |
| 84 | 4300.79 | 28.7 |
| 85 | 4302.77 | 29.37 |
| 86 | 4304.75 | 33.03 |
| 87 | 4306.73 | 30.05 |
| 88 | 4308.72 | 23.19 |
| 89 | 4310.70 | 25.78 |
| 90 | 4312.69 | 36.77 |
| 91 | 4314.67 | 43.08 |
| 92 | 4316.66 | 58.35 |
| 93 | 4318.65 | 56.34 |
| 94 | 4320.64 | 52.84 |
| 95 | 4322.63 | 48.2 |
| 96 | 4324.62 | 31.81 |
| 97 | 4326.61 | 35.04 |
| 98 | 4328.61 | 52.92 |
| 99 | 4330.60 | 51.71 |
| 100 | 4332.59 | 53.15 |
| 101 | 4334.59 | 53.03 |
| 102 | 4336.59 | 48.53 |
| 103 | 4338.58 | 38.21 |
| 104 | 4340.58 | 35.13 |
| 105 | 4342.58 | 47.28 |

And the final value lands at 3.9 A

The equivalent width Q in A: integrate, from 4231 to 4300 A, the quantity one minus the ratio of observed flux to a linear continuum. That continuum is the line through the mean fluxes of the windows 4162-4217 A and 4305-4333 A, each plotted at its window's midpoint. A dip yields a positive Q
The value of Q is 2.6 A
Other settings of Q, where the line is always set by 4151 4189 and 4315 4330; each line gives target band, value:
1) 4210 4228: 1.25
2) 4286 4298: 2.15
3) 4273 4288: 1.59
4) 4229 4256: 1.65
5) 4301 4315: 4.89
